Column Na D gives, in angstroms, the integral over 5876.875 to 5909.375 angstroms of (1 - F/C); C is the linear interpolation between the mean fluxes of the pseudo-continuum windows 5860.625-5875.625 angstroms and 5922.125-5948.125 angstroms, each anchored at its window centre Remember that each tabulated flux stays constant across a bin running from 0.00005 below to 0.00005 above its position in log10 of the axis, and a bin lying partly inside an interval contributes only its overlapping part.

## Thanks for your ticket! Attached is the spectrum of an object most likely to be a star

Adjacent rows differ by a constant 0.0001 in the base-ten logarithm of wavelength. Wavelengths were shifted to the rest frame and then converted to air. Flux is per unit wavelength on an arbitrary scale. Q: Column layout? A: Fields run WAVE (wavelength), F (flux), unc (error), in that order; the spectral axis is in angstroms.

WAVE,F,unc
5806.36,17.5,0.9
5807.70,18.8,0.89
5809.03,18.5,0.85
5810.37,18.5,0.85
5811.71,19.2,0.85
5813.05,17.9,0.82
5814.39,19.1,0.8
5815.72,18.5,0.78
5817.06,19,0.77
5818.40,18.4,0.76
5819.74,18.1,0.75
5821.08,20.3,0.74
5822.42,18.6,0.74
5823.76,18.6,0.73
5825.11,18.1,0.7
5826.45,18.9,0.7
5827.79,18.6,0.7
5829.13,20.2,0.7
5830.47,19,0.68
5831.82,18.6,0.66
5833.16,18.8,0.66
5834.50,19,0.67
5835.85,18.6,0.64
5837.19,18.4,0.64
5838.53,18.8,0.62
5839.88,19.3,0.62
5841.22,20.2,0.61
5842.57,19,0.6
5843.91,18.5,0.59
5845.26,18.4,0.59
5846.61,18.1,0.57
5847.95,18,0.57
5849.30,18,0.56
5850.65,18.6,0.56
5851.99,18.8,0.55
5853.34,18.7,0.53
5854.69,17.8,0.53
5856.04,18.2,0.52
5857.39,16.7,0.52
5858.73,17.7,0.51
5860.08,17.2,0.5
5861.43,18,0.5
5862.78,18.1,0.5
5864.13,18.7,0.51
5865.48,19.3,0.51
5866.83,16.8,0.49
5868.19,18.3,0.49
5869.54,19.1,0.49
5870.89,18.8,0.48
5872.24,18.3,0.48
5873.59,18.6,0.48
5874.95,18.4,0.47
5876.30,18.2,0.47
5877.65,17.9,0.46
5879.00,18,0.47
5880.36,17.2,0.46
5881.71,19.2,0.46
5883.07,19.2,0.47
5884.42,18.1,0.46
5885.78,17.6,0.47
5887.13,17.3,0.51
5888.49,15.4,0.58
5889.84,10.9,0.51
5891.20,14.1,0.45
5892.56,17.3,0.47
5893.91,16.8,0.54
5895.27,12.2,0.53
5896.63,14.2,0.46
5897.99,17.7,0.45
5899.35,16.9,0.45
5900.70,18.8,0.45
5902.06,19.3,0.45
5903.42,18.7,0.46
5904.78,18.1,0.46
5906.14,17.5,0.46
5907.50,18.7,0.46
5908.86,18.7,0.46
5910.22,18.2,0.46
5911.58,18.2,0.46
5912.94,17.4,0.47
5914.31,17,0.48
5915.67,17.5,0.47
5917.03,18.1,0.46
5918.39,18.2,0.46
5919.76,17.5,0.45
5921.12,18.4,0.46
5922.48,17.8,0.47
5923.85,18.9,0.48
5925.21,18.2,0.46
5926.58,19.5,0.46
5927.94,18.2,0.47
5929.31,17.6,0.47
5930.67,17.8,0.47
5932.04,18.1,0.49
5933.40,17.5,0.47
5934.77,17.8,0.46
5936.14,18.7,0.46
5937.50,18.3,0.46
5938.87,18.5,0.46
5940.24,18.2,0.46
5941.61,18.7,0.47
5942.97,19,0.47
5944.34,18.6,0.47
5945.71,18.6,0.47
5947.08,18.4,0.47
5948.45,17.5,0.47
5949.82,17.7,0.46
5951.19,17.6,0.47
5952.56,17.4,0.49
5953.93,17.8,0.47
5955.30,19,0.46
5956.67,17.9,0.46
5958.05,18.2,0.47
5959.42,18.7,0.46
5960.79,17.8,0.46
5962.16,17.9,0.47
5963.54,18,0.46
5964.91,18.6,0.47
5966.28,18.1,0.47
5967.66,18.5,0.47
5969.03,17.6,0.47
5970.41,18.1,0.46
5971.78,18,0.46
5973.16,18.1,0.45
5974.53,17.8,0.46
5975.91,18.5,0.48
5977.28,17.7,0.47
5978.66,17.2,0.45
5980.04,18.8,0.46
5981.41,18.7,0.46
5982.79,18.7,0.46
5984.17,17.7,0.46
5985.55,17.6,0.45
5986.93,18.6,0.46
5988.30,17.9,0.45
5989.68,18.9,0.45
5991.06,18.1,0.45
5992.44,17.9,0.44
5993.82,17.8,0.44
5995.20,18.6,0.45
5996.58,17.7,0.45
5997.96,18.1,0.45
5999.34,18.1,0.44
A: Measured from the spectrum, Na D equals 2.29 angstroms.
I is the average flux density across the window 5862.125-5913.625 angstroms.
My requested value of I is 17.5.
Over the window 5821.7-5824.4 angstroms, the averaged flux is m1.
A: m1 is 18.6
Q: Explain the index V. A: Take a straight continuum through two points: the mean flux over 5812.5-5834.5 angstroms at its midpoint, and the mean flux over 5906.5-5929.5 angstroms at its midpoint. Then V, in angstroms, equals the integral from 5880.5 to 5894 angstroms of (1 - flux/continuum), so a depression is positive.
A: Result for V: 1.28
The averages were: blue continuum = 18.8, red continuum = 18.1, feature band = 16.6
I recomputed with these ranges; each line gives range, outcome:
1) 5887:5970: 17.7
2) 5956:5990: 18.1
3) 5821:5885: 18.5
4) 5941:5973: 18.2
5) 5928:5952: 18.2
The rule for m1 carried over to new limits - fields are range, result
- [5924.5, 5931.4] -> 18.3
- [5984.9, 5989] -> 18.1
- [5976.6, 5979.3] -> 17.4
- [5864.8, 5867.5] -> 18.1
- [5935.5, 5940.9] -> 18.4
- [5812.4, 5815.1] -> 18.6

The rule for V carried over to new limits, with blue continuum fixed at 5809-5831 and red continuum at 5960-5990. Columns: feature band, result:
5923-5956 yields 0.1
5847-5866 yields 0.5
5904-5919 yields 0.4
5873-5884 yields 0.1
